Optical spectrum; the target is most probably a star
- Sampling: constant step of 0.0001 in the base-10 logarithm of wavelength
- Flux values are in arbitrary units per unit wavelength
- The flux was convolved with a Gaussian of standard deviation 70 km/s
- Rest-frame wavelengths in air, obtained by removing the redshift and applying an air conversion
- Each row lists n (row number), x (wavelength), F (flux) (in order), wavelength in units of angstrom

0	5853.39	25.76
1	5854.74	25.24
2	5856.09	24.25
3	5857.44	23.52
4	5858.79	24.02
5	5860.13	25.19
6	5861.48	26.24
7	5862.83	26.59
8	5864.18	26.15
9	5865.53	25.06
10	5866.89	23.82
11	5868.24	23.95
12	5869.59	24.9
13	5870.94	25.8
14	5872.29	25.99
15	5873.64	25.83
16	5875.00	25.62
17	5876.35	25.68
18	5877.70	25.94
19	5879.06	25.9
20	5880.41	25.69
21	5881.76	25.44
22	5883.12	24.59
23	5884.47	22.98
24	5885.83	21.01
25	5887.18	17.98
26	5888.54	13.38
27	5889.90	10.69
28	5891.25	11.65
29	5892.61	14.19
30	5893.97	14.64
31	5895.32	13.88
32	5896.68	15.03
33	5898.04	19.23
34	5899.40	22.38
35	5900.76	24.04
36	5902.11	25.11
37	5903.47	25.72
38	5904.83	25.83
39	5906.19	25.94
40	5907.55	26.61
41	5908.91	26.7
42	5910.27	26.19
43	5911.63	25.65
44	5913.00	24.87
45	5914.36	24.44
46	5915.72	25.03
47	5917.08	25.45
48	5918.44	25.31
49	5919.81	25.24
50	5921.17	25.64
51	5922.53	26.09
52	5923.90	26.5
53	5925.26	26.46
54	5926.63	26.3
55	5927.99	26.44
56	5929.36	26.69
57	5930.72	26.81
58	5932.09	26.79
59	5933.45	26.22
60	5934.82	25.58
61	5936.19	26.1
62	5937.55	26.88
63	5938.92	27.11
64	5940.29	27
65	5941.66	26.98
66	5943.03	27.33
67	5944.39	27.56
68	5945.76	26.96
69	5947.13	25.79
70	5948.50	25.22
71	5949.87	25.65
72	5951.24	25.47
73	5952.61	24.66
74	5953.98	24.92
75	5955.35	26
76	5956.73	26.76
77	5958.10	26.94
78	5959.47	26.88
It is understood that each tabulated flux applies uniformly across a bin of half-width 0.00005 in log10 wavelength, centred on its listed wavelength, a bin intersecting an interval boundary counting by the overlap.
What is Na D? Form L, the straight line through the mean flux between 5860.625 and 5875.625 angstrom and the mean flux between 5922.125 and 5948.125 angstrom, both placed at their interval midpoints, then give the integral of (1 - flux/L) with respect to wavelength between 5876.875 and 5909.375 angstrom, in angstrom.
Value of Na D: 6.1 angstrom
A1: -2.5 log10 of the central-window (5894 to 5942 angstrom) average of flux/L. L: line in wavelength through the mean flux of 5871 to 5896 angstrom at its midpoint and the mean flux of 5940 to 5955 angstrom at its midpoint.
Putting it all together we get -0.05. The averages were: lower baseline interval 20.7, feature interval 24.9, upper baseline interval 26.1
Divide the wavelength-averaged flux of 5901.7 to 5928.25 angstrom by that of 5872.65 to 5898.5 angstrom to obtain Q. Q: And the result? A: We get 1.29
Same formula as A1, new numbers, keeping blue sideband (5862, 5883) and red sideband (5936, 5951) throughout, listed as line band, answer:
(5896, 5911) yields 0.09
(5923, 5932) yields -0.01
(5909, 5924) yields 0.03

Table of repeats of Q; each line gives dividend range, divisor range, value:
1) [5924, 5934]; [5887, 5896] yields 1.96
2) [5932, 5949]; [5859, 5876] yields 1.05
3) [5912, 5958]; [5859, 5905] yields 1.17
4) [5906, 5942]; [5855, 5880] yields 1.03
